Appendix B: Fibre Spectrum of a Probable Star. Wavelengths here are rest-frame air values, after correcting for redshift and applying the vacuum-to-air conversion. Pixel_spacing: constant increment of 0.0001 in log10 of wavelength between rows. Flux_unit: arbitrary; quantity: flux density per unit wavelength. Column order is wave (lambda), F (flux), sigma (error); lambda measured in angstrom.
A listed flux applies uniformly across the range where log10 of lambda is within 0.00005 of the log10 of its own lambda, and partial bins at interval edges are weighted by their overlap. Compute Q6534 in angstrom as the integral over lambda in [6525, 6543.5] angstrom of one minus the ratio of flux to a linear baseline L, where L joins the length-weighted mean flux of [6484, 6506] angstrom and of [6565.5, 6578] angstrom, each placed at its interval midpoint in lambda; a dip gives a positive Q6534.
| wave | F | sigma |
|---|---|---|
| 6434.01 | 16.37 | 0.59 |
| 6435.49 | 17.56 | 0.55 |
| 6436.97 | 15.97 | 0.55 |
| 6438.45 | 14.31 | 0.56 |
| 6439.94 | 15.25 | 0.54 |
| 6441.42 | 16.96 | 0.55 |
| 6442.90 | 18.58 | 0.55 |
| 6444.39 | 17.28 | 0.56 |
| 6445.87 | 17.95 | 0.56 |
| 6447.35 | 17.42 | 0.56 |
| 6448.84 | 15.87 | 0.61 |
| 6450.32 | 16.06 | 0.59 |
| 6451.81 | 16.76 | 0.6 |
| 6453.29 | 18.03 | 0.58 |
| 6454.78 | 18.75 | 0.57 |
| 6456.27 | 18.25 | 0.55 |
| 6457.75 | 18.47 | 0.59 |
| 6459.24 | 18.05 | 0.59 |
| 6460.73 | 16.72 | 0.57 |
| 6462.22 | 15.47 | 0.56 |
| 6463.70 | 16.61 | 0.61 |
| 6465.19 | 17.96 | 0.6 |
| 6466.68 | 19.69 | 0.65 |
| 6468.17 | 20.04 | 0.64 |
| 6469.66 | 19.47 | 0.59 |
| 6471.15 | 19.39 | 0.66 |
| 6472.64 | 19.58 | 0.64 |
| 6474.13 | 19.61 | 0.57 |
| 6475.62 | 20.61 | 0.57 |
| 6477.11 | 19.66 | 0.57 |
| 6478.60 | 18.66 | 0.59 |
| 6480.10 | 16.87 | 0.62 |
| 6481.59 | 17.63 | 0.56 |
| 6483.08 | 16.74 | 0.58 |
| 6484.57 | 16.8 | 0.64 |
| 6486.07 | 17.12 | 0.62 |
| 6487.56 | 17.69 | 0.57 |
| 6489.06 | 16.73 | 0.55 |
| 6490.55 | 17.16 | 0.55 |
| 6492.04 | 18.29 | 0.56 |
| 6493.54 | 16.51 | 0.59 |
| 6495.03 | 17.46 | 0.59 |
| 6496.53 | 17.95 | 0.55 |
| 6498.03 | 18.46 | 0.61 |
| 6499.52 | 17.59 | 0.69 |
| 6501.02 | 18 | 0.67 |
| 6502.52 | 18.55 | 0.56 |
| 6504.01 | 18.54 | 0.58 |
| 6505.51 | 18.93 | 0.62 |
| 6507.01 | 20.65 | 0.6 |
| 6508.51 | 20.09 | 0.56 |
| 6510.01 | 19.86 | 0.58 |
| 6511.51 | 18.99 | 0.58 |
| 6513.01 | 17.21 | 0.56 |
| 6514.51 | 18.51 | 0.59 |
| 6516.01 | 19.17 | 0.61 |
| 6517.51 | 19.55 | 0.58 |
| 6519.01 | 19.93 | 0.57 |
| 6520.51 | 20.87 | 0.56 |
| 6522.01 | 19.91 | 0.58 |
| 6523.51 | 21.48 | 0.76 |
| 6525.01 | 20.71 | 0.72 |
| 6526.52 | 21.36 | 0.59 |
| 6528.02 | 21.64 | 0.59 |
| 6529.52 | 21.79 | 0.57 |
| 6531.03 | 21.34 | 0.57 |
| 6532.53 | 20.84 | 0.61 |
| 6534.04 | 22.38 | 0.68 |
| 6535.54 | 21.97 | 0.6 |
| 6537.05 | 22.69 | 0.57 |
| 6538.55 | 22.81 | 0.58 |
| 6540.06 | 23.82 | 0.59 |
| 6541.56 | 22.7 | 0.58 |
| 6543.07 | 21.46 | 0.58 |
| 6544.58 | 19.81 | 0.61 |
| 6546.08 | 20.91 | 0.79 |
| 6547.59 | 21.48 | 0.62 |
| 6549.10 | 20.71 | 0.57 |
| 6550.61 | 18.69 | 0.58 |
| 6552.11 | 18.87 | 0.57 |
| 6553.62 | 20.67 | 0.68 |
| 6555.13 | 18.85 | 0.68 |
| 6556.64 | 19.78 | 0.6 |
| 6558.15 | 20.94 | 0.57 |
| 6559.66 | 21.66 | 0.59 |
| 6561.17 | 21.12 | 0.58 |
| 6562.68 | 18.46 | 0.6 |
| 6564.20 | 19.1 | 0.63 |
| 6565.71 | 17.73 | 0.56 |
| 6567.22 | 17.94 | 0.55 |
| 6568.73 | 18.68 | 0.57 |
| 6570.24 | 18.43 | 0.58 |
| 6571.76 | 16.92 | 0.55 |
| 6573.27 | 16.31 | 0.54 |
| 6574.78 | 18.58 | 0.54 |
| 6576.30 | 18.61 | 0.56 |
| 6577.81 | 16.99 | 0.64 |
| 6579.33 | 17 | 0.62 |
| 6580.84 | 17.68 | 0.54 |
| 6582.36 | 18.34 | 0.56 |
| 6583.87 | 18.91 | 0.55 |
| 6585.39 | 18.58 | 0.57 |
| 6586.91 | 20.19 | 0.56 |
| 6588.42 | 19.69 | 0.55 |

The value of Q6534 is -4.4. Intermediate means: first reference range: 17.7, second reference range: 17.8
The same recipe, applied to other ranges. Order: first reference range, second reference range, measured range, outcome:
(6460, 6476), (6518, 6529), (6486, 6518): 2.65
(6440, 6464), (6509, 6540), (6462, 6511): 1.43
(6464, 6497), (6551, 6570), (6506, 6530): -1.62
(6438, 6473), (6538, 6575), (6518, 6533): -1.40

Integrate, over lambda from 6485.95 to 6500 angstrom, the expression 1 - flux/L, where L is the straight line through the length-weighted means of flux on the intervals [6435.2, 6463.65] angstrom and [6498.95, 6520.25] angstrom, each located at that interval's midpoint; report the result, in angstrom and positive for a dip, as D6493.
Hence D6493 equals 0.7 angstrom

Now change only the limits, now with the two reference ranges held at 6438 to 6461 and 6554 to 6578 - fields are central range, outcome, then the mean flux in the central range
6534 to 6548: -2.7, 22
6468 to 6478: -1.3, 19.7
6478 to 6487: 0.2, 17.3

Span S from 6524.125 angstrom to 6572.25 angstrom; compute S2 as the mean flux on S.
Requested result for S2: 20.5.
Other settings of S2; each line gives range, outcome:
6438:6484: 17.8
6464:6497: 18.2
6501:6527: 19.6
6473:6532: 19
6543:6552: 20.3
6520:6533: 21.1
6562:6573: 18.1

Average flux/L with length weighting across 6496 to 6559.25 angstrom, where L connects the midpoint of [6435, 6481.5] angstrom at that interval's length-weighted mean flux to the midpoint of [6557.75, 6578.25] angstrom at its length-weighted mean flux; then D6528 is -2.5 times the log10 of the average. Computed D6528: -0.108 mag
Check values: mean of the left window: 17.8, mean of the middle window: 20.3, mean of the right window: 18.7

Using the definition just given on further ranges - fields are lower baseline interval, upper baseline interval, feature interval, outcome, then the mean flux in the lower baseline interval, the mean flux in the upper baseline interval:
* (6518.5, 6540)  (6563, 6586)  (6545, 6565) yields -0.032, 21.5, 18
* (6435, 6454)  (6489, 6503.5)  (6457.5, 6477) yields -0.087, 16.8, 17.7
